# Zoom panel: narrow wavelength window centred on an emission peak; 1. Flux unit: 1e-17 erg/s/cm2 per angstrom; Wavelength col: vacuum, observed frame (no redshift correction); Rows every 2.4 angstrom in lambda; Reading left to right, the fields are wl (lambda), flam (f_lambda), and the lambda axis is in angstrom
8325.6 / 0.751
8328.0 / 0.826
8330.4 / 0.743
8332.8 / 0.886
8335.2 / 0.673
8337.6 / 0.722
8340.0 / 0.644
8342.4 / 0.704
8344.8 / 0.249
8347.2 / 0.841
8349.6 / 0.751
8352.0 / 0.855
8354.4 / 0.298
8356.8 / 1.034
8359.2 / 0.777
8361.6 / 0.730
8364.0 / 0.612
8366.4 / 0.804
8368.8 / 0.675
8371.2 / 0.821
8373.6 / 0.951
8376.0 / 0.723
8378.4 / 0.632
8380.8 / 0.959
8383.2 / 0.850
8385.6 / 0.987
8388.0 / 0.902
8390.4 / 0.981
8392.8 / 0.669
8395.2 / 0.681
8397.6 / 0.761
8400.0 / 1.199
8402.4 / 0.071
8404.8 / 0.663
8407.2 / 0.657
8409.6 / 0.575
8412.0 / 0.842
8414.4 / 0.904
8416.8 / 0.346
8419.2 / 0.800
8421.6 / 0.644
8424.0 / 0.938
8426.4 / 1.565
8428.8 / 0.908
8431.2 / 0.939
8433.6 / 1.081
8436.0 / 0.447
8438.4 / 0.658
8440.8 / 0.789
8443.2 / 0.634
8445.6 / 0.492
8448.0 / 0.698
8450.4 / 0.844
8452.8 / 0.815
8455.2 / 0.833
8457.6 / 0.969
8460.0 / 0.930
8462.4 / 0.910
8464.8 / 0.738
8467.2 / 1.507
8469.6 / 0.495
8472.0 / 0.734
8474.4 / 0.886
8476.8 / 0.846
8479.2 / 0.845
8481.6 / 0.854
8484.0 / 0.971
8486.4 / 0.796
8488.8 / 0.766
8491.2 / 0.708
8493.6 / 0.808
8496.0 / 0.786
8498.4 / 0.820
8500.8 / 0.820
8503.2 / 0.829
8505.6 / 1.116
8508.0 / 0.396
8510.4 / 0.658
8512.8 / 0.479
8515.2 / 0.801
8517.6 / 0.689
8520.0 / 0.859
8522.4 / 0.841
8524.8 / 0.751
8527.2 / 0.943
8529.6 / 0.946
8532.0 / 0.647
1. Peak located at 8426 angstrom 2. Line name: H-gamma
